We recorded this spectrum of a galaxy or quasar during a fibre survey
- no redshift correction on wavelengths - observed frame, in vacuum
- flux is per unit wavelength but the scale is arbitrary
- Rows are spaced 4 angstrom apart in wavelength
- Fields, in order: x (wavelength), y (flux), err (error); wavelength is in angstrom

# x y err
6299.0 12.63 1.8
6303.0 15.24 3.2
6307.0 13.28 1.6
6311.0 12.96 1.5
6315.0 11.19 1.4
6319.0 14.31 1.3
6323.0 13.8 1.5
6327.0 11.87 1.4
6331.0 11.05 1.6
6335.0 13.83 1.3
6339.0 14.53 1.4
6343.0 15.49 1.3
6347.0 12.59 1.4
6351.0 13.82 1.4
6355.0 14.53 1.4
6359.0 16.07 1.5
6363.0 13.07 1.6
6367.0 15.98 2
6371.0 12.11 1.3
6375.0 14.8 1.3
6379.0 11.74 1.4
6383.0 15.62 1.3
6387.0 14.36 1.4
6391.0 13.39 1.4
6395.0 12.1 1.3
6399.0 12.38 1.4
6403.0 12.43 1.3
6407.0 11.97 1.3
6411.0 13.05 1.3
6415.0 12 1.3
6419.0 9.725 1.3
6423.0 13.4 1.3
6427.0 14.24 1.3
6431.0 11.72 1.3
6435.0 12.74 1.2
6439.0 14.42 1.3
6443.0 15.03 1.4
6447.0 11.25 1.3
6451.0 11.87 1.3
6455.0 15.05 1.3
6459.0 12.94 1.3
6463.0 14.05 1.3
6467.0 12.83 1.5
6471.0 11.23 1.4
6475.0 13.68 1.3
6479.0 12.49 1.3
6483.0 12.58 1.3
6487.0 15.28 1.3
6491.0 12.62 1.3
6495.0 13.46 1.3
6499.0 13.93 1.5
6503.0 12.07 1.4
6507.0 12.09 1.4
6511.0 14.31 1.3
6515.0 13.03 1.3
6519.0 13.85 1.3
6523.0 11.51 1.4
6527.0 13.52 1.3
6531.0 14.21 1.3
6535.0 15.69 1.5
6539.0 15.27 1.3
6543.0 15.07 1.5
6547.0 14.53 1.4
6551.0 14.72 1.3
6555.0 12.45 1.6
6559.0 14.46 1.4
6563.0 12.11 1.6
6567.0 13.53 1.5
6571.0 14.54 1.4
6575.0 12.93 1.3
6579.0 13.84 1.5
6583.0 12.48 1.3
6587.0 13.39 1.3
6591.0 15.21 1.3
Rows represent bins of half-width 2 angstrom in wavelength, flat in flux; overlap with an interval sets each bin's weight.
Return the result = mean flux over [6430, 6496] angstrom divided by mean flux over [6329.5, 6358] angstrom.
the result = 1.0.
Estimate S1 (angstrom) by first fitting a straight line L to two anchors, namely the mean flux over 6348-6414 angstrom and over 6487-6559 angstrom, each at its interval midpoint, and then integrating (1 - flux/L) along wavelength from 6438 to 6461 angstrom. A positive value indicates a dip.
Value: 0.4 angstrom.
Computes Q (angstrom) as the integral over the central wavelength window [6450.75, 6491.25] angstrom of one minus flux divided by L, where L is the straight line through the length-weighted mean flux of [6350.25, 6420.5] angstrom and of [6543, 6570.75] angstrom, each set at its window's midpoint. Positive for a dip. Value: 1.0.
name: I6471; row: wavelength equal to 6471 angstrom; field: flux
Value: 11.23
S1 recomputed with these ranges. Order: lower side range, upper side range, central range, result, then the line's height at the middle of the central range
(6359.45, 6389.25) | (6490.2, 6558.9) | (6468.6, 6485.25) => 1.53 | 13.8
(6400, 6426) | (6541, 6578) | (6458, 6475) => -0.10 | 12.8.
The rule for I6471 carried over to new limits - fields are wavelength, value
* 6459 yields 12.94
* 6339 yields 14.53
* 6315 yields 11.19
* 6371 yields 12.11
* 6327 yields 11.87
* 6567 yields 13.53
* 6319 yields 14.31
